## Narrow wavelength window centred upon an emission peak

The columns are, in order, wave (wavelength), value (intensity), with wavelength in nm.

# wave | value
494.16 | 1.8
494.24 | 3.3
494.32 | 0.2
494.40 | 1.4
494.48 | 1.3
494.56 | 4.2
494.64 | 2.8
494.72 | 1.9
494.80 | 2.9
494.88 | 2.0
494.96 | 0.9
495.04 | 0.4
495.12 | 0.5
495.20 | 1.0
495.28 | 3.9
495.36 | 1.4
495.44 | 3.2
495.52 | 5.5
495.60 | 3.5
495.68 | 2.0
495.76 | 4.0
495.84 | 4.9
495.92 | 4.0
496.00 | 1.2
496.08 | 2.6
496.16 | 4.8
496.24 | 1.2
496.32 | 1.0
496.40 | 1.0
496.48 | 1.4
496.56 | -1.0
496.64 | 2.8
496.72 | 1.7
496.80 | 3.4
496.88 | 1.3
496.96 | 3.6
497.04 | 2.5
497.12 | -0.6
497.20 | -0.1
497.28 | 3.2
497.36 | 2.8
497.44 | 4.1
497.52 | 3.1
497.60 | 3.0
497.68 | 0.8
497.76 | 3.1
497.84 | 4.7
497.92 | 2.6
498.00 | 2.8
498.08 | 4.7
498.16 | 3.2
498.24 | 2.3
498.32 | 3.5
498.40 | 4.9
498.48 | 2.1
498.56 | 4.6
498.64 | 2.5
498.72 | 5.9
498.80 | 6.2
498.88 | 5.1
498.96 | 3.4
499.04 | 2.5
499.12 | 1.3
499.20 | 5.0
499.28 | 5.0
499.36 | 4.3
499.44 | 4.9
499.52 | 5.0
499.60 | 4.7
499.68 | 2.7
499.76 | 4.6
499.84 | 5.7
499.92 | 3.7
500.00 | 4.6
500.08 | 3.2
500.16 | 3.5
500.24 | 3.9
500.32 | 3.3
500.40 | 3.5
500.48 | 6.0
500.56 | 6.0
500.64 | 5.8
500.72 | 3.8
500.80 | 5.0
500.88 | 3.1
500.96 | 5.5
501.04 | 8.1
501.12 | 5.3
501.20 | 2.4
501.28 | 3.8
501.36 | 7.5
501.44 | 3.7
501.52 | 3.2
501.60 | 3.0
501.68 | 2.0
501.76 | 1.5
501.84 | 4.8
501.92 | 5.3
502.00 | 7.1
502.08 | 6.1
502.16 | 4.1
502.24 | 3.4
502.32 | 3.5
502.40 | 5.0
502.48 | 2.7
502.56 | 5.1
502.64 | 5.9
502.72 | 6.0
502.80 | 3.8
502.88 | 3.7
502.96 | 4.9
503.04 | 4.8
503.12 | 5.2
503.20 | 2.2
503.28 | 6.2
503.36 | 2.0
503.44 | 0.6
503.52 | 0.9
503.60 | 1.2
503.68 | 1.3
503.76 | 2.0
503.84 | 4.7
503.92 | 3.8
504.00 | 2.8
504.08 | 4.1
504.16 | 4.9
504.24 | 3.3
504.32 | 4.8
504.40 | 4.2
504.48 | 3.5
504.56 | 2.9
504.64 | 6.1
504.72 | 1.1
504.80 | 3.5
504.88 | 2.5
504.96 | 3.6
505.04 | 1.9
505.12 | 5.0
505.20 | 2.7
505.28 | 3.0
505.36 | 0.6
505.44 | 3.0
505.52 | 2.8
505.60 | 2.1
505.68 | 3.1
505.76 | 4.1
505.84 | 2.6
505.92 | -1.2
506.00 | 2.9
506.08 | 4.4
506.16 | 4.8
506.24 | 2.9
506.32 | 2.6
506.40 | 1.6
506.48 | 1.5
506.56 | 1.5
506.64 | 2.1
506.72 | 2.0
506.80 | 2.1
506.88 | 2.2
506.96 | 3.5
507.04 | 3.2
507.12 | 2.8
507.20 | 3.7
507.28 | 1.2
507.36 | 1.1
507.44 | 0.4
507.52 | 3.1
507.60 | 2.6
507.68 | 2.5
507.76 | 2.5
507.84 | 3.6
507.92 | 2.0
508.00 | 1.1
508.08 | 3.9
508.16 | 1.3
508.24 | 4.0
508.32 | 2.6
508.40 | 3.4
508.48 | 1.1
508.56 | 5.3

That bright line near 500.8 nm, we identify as C IV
